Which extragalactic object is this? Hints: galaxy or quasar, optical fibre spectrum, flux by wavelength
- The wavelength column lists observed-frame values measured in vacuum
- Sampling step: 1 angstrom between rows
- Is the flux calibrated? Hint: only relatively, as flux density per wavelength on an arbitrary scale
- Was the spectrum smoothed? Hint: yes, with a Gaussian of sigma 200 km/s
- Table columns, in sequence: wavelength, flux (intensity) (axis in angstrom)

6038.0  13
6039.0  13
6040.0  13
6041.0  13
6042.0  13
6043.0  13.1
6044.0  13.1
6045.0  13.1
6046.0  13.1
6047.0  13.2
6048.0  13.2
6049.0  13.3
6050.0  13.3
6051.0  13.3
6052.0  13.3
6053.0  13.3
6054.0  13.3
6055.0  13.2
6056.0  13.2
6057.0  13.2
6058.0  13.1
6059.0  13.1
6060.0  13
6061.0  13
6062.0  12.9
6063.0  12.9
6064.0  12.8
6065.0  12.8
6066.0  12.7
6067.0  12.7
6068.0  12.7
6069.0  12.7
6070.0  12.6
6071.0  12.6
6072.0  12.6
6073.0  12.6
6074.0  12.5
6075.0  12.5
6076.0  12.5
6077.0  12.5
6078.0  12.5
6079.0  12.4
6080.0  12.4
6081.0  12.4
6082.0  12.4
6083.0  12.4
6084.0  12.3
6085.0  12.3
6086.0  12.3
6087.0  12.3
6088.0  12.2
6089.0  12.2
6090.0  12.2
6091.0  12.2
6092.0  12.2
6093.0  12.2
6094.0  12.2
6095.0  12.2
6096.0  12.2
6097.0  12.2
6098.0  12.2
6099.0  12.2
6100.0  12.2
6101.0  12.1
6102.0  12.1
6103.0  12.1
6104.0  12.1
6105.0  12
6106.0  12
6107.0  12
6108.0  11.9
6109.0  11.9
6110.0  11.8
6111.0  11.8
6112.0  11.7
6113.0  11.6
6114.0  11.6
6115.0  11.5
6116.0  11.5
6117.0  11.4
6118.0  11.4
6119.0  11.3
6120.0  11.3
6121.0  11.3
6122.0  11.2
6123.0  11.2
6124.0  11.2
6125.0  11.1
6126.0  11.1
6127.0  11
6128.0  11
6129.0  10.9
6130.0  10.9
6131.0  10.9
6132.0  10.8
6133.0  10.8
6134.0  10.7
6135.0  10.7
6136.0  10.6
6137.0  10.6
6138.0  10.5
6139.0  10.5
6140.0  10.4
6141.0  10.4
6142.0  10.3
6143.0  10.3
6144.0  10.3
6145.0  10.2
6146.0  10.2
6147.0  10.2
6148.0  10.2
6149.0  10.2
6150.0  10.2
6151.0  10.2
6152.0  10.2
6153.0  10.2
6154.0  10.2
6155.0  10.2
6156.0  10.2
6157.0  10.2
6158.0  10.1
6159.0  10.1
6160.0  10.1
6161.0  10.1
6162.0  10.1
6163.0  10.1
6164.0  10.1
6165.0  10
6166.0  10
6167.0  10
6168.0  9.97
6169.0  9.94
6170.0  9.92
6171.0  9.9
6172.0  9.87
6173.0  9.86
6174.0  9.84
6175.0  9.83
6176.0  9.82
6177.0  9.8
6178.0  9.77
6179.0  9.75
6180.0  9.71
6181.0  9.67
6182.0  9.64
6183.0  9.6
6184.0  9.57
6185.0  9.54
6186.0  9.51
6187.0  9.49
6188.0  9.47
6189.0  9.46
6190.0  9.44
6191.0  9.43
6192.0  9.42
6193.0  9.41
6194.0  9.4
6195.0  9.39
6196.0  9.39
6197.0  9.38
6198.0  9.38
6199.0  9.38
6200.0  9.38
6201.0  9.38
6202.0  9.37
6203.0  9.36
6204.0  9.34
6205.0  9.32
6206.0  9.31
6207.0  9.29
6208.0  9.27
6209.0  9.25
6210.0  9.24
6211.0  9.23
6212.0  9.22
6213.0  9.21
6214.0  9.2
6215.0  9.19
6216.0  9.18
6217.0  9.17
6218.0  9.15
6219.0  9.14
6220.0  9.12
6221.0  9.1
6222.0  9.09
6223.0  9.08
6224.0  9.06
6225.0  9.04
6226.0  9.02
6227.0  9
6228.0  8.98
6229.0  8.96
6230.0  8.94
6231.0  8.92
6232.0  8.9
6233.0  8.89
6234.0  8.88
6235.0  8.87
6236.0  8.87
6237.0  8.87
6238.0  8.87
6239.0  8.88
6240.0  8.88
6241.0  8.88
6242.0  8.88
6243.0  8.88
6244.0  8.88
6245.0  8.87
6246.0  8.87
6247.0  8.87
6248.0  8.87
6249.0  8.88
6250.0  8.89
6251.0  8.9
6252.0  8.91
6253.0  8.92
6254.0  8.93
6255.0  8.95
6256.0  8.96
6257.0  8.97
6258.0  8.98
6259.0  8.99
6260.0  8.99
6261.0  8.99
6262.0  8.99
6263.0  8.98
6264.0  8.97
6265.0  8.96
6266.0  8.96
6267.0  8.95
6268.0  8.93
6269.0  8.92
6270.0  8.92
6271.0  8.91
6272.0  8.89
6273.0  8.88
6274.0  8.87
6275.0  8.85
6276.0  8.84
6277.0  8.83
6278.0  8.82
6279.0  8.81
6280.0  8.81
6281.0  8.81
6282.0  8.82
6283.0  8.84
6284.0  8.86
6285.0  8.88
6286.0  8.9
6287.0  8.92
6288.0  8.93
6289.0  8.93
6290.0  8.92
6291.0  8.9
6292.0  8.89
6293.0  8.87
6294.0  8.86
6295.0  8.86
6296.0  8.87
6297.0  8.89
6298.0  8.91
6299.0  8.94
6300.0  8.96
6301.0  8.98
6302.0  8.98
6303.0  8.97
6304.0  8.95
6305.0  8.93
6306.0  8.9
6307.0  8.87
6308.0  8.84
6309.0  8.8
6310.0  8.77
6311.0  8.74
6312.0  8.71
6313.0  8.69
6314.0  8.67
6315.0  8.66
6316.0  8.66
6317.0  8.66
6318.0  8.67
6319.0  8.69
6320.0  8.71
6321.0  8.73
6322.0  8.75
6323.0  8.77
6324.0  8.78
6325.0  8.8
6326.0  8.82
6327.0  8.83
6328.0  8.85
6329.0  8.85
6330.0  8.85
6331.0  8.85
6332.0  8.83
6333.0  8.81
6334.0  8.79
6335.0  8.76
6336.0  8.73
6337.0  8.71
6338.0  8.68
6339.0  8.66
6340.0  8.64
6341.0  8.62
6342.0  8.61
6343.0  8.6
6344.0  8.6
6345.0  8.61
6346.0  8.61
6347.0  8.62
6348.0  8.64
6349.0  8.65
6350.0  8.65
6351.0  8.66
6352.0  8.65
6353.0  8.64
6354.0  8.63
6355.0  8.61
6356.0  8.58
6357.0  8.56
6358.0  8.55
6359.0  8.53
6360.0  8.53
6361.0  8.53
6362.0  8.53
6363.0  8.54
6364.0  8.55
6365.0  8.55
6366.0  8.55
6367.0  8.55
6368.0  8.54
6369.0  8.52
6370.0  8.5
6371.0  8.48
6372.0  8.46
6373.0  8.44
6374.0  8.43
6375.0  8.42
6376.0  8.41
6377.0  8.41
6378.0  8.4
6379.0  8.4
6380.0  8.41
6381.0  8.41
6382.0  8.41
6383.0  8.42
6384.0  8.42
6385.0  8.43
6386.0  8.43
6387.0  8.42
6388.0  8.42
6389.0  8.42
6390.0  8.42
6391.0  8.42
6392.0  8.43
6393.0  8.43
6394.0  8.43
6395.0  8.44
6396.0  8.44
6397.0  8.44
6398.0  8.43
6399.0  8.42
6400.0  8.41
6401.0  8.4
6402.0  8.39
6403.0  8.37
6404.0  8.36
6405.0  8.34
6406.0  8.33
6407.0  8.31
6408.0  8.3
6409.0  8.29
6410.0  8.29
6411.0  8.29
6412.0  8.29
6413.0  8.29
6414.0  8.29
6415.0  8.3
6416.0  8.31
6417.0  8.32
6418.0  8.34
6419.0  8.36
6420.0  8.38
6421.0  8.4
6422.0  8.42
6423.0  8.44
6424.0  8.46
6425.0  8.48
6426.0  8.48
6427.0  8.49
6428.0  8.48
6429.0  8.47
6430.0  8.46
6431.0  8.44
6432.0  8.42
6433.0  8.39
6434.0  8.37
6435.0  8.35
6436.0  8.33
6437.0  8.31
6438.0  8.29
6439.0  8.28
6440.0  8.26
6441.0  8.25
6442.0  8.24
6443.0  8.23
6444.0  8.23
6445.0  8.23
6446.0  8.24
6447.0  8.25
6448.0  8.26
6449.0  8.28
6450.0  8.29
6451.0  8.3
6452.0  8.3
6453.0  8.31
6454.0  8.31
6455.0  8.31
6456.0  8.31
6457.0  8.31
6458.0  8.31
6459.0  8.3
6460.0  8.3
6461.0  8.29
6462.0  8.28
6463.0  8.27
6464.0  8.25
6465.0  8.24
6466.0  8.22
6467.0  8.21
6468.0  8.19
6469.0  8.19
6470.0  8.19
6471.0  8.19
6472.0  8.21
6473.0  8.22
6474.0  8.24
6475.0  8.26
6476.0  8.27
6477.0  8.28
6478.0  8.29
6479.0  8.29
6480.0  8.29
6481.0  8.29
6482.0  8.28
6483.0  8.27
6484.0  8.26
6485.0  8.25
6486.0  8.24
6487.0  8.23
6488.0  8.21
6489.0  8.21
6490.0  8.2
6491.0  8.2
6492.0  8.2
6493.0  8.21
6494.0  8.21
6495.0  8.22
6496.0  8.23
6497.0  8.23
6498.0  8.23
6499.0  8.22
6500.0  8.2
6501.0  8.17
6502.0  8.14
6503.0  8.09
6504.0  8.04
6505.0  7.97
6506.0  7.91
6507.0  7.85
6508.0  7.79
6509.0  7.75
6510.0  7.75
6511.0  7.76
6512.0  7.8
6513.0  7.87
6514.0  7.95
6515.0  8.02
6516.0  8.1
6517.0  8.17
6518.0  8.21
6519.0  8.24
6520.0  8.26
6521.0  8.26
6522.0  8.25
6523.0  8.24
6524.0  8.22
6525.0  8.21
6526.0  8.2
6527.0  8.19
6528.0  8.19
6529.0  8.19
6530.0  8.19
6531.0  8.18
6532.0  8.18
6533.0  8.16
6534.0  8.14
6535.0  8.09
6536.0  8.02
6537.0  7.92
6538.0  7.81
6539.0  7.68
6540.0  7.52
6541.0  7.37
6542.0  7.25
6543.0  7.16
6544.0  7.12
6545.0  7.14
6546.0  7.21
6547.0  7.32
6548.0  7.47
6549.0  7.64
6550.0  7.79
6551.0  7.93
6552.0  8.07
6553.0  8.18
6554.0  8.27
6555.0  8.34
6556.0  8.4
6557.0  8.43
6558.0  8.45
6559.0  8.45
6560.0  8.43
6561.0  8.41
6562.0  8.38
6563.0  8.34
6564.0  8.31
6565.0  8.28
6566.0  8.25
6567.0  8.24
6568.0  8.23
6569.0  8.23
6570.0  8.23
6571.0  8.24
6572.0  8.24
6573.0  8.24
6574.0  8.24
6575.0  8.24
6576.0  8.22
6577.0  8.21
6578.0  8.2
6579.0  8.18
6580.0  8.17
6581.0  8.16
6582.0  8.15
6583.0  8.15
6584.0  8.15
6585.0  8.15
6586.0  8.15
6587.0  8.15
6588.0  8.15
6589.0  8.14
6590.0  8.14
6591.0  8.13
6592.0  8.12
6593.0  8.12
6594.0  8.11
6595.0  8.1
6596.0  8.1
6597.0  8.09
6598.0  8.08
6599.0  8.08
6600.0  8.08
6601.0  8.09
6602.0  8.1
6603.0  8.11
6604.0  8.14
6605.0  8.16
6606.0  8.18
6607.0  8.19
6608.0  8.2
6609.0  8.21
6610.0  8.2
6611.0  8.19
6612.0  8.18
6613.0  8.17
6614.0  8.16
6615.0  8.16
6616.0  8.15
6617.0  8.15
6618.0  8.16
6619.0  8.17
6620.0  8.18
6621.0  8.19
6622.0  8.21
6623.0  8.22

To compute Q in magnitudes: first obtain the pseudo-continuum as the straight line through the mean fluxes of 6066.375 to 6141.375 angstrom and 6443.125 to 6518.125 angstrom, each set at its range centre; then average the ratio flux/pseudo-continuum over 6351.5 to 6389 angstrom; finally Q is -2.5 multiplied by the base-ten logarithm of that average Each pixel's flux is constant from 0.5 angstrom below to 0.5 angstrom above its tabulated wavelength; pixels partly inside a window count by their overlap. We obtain 0.09 mag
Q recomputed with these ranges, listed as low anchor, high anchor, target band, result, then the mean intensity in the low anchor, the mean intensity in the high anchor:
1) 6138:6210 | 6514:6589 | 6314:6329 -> 0.05 mag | 9.81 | 8.07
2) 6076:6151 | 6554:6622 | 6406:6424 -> 0.13 mag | 11.5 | 8.2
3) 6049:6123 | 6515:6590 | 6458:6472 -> 0.08 mag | 12.3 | 8.08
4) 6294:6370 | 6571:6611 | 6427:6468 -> 0.02 mag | 8.72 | 8.16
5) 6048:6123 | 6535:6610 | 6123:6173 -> 0.14 mag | 12.4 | 8.06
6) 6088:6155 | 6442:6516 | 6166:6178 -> 0.10 mag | 11.2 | 8.18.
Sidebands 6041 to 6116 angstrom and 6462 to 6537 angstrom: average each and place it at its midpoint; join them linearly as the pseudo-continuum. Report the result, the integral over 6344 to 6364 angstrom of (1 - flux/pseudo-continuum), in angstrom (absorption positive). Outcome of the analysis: 2.2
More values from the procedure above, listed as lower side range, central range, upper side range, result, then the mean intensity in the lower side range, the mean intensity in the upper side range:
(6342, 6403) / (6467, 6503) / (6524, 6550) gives -1.0 angstrom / 8.5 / 7.79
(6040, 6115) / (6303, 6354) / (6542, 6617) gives 7.8 angstrom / 12.5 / 8.1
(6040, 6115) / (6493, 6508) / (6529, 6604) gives 1.0 angstrom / 12.5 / 8.06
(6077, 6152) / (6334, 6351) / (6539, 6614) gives 2.0 angstrom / 11.5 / 8.07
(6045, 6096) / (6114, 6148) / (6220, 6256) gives 1.5 angstrom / 12.7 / 8.93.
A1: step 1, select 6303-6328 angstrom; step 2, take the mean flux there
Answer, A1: 8.77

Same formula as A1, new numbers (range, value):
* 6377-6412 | 8.39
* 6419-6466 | 8.33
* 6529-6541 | 7.97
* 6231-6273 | 8.92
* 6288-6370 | 8.73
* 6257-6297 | 8.9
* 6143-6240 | 9.54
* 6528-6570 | 7.99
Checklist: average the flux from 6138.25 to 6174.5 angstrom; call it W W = 10.1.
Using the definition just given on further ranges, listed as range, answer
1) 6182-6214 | 9.38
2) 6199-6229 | 9.2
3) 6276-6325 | 8.83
